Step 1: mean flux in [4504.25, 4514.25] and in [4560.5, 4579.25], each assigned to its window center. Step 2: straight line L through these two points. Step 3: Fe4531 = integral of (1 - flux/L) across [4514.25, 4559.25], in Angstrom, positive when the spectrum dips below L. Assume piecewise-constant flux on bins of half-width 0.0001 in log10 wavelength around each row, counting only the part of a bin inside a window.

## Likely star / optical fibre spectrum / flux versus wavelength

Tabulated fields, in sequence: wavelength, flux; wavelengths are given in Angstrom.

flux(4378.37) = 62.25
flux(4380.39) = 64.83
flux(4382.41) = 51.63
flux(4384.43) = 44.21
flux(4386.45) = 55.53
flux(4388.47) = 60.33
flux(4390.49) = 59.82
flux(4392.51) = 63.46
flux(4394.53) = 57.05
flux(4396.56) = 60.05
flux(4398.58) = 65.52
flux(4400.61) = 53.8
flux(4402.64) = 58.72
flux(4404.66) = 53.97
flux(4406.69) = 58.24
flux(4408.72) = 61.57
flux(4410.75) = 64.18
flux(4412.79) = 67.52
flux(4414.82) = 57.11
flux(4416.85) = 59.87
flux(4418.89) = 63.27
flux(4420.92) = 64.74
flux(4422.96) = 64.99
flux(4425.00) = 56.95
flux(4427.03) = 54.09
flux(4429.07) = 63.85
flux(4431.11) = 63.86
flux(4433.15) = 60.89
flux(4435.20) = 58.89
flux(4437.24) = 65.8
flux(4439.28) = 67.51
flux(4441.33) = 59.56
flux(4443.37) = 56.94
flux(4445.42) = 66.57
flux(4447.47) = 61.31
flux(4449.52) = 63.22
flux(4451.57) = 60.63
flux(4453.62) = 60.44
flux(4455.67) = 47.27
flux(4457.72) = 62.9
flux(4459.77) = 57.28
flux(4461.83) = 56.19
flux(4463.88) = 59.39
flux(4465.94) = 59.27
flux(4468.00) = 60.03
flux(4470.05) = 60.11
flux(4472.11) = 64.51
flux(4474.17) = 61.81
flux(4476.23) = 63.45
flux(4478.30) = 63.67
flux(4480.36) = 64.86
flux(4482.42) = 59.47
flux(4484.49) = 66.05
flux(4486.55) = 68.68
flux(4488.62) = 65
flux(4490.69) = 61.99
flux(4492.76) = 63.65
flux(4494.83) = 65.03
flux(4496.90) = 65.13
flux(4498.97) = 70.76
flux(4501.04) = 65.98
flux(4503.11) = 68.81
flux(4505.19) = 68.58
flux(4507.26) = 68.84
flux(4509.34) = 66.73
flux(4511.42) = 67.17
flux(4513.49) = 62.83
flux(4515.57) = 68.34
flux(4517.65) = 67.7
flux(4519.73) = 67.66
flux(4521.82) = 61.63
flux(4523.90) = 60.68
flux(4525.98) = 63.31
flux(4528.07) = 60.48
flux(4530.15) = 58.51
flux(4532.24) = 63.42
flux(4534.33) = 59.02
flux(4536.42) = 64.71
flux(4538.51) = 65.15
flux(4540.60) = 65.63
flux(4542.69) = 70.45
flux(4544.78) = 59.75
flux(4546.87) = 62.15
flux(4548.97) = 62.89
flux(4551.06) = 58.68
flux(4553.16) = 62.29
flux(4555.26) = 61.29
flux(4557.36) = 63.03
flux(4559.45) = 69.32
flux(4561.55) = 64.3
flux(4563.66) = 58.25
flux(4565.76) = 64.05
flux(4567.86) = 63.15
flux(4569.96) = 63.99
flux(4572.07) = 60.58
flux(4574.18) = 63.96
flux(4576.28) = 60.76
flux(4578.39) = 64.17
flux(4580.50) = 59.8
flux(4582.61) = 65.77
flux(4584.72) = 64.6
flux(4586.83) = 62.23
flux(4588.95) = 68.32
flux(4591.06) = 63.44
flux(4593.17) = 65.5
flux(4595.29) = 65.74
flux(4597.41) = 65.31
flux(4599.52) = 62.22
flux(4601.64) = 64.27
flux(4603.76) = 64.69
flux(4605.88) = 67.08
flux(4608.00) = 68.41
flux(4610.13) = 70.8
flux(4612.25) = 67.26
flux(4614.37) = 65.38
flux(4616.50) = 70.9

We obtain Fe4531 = 1.2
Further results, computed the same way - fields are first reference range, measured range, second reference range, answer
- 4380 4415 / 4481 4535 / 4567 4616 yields -2.4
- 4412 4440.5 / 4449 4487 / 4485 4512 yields 2.3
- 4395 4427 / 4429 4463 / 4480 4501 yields 1.0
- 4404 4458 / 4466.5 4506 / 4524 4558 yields -1.8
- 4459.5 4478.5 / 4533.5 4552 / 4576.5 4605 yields -0.1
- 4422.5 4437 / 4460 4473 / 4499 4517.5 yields 0.8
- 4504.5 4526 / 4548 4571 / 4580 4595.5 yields 0.8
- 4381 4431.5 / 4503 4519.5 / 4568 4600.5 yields -1.4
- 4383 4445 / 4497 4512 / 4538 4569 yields -1.4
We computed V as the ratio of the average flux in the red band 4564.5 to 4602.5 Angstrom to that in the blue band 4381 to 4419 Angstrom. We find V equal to 1.09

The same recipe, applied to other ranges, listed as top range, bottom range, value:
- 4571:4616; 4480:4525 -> 0.99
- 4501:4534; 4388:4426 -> 1.07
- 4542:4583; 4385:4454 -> 1.03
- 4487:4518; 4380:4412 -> 1.14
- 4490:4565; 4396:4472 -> 1.06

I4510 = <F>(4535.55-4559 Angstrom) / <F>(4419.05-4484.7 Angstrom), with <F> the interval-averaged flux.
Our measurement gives 1.04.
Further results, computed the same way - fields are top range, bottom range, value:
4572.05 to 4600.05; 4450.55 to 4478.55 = 1.07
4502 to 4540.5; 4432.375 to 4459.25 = 1.06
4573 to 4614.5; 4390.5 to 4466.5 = 1.07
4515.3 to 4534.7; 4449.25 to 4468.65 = 1.08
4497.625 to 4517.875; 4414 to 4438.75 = 1.10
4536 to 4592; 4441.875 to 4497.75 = 1.03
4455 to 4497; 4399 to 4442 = 1.01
